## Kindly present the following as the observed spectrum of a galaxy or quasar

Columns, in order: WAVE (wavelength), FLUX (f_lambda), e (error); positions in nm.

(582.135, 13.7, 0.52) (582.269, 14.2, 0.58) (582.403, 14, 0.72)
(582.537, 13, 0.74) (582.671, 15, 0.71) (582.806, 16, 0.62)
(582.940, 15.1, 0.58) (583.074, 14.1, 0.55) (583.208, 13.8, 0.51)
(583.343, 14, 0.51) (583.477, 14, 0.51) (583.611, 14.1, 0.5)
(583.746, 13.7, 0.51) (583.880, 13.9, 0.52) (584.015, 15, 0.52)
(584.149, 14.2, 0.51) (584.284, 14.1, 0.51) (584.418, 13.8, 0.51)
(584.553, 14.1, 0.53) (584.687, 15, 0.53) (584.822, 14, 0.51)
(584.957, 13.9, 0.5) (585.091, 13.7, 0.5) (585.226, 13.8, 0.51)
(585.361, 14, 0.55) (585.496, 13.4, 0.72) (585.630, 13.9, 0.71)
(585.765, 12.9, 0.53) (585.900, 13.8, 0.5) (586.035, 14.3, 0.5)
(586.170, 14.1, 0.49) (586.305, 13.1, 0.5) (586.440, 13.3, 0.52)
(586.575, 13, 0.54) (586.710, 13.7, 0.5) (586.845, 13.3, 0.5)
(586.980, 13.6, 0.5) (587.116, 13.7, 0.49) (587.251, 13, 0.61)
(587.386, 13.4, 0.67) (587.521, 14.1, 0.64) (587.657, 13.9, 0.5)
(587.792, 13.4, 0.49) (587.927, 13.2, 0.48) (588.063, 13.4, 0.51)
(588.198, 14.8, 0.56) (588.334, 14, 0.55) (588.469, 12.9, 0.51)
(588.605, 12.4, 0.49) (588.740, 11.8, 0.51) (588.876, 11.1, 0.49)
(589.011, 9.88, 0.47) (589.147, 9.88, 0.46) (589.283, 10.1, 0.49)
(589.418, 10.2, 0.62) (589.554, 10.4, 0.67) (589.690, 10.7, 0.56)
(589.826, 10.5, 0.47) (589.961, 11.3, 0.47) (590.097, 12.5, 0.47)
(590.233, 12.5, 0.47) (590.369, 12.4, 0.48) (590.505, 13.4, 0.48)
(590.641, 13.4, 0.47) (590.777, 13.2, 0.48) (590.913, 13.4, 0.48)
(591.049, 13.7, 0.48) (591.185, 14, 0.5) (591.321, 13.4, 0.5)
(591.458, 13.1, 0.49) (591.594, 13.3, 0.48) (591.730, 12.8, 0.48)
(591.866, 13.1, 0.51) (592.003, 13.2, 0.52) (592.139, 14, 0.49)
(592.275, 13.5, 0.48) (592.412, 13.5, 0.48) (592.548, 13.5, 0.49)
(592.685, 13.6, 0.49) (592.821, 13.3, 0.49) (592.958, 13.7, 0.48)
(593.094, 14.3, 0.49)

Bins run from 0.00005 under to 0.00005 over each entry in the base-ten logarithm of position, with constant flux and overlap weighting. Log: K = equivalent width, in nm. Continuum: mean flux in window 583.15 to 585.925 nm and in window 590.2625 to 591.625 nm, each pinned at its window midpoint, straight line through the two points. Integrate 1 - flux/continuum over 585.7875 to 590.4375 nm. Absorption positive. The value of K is 0.35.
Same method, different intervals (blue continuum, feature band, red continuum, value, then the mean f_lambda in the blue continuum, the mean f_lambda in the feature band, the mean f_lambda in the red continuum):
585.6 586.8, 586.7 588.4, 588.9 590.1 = -0.19 nm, 13.5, 13.6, 10.5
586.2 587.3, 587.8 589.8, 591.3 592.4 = 0.23 nm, 13.4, 11.8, 13.3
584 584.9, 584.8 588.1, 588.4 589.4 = -0.20 nm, 14.3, 13.6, 11.1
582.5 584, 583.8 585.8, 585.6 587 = -0.01 nm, 14.3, 14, 13.5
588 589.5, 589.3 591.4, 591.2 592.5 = 0.06 nm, 11.8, 12.3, 13.4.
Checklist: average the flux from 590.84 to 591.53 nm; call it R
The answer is 13.5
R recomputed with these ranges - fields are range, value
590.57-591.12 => 13.4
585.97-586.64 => 13.6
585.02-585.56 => 13.7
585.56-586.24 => 13.8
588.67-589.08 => 10.9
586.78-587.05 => 13.4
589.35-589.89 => 10.4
